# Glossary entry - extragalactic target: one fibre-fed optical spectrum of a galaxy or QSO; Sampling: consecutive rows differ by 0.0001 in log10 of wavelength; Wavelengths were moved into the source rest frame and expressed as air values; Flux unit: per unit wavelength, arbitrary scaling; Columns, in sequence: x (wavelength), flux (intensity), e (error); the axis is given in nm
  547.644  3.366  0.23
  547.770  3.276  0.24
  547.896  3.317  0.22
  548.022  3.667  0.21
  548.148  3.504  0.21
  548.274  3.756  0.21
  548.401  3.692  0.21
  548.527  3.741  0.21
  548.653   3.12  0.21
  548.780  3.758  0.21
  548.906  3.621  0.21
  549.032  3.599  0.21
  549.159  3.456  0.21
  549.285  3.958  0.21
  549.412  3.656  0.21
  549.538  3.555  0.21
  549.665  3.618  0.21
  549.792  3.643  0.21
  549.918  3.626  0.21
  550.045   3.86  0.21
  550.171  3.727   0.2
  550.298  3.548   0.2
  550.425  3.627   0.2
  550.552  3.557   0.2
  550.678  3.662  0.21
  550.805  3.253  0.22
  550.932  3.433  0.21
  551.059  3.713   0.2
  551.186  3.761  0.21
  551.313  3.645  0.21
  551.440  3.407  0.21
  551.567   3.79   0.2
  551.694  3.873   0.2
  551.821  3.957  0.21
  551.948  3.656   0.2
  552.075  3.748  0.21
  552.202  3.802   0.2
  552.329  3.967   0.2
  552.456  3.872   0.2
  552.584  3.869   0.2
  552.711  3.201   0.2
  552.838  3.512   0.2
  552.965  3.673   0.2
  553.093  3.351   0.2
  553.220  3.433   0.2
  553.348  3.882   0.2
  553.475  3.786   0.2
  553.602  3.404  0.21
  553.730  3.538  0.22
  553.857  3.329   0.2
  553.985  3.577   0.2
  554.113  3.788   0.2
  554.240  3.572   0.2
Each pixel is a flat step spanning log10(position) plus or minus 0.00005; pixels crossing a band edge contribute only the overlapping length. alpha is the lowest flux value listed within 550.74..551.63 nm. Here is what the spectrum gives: 3.253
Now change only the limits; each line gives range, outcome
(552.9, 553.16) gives 3.351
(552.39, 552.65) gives 3.869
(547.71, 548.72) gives 3.12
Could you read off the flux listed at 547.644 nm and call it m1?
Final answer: 3.366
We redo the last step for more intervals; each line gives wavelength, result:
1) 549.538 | 3.555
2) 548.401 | 3.692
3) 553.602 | 3.404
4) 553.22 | 3.433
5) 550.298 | 3.548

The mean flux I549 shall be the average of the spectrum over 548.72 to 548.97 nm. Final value 3.7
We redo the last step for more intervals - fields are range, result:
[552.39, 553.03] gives 3.62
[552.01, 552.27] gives 3.78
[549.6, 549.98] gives 3.63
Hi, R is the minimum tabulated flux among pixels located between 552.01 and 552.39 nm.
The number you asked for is 3.748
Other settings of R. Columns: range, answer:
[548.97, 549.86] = 3.456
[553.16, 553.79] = 3.404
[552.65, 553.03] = 3.201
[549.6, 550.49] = 3.548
